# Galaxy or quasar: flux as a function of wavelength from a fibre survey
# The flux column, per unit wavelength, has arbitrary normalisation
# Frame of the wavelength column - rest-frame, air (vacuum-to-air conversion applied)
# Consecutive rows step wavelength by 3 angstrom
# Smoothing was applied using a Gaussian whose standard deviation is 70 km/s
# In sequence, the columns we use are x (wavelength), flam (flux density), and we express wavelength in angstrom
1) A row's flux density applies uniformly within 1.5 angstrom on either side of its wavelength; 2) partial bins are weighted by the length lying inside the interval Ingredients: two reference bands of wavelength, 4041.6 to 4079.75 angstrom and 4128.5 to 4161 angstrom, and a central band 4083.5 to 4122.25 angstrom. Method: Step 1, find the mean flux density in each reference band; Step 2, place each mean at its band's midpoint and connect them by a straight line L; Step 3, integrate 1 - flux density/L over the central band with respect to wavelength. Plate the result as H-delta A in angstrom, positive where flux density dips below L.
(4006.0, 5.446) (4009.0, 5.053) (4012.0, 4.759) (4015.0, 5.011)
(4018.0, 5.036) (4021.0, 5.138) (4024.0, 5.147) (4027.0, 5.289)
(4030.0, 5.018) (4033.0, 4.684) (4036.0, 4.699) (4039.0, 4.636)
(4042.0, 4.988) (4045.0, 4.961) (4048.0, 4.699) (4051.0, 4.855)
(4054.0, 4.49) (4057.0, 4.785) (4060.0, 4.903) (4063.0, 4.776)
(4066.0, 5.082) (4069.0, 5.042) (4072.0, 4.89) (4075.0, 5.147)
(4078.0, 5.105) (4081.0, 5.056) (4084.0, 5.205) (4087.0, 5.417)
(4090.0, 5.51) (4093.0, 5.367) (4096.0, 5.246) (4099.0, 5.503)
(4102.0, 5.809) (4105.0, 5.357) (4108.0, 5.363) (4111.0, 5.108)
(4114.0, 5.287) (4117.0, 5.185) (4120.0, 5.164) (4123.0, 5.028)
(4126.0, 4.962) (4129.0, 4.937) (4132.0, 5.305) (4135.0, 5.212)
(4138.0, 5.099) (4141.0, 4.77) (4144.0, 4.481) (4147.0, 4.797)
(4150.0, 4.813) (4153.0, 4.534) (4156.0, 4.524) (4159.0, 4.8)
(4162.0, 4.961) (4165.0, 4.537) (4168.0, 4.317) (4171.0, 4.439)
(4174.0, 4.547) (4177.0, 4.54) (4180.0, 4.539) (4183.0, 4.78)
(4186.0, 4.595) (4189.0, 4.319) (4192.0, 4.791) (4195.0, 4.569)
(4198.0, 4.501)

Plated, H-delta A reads -3.8 angstrom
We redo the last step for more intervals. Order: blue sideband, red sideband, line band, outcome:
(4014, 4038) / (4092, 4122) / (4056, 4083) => 1.0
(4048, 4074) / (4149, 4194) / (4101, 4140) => -4.0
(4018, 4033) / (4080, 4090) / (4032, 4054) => 1.6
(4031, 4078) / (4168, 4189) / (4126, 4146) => -1.4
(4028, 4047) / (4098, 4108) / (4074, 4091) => 0.3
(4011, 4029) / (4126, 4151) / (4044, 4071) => 1.0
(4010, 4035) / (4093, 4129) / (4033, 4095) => 1.8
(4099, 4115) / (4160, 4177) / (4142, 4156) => 0.5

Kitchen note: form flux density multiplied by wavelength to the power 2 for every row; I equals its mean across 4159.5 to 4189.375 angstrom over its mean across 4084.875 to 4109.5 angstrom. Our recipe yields 0.9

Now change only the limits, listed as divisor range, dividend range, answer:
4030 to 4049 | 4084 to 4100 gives 1.15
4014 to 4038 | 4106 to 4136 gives 1.08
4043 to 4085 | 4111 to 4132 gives 1.07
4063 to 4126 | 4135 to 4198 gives 0.92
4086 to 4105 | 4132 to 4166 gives 0.90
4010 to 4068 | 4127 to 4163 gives 1.04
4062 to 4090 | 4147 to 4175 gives 0.94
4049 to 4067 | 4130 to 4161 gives 1.05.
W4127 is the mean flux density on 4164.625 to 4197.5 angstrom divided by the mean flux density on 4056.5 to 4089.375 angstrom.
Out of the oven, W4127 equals 0.90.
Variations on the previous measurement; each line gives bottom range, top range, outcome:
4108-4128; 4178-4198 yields 0.89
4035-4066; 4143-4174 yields 0.96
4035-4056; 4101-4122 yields 1.11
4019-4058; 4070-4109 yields 1.09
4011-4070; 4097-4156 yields 1.04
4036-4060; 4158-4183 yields 0.96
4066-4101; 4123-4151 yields 0.94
